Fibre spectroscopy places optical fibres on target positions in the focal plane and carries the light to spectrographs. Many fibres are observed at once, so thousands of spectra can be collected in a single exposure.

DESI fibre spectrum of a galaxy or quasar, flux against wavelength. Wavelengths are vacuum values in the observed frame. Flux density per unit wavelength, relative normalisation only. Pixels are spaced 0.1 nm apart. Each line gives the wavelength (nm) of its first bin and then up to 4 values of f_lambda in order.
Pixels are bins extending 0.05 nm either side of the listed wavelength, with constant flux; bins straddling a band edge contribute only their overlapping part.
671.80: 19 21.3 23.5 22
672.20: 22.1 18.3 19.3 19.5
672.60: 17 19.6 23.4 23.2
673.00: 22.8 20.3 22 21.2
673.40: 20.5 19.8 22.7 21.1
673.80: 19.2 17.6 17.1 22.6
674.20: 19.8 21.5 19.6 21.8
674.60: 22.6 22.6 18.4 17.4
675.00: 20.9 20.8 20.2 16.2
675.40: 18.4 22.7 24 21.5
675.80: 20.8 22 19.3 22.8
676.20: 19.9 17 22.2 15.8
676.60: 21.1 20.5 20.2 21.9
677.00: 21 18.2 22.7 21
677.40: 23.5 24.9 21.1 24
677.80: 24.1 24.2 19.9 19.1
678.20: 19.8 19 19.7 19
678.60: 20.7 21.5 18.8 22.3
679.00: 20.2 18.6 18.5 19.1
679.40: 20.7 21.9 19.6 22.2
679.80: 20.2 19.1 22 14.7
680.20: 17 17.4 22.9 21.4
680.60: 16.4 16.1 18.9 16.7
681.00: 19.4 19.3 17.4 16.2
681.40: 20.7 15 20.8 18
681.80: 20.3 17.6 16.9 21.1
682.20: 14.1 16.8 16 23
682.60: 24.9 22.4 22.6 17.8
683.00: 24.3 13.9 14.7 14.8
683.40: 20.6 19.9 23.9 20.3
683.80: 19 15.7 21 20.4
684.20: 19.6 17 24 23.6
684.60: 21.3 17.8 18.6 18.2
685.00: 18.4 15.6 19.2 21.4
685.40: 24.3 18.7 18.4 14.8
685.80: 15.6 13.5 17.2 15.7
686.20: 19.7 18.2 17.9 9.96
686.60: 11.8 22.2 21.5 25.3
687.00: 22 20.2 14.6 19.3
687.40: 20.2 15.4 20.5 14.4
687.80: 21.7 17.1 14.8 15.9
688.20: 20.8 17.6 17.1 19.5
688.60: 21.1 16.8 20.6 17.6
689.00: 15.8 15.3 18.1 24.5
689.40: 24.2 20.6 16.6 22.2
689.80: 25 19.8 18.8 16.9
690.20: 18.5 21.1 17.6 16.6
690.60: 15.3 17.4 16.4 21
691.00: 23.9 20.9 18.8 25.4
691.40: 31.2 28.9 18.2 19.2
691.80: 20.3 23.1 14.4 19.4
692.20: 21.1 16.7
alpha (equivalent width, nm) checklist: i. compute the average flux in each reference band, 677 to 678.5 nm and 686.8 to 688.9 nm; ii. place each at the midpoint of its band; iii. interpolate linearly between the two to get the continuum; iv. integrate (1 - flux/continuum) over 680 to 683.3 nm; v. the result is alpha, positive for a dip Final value 0.29 nm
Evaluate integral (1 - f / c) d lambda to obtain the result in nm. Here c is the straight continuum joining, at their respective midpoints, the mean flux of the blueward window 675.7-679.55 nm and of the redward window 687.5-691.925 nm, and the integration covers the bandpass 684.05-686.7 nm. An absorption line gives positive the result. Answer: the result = 0.24 nm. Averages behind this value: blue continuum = 20.7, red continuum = 19.6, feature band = 18.2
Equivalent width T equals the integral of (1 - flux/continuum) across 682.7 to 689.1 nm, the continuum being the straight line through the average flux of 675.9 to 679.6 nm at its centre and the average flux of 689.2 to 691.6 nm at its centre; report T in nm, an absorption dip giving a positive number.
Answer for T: 0.670 nm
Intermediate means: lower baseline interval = 20.7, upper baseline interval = 20.8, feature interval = 18.6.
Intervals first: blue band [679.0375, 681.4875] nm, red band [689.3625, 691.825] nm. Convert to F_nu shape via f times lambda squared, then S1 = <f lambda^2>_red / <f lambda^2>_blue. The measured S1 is 1.12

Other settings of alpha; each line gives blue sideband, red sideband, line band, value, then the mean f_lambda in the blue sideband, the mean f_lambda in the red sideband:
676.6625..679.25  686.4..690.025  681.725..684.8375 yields 0.06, 20.9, 18.8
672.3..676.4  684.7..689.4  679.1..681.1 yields 0.03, 20.5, 18.3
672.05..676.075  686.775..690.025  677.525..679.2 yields -0.05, 20.6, 19.2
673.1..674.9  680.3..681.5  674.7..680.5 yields -0.30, 20.5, 18.5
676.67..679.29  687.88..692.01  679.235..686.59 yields 0.59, 20.9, 19.7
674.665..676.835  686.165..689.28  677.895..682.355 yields 0.09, 20.2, 18.2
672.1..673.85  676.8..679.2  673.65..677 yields 0.09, 20.7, 21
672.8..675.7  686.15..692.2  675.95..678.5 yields -0.06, 20.7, 19.3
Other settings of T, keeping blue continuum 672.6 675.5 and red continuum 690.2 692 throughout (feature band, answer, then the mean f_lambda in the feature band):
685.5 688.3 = 0.39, 17.7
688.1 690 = 0.10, 19.5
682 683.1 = 0.04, 19.9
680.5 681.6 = 0.14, 17.9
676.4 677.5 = -0.02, 20.9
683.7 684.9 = 0.05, 19.8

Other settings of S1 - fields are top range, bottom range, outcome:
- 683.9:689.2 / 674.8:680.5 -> 0.93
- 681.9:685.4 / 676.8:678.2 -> 0.91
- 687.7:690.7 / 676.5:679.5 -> 0.93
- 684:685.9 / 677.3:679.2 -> 0.93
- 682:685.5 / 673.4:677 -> 0.98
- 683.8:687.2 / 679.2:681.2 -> 0.99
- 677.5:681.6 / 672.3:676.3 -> 0.98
